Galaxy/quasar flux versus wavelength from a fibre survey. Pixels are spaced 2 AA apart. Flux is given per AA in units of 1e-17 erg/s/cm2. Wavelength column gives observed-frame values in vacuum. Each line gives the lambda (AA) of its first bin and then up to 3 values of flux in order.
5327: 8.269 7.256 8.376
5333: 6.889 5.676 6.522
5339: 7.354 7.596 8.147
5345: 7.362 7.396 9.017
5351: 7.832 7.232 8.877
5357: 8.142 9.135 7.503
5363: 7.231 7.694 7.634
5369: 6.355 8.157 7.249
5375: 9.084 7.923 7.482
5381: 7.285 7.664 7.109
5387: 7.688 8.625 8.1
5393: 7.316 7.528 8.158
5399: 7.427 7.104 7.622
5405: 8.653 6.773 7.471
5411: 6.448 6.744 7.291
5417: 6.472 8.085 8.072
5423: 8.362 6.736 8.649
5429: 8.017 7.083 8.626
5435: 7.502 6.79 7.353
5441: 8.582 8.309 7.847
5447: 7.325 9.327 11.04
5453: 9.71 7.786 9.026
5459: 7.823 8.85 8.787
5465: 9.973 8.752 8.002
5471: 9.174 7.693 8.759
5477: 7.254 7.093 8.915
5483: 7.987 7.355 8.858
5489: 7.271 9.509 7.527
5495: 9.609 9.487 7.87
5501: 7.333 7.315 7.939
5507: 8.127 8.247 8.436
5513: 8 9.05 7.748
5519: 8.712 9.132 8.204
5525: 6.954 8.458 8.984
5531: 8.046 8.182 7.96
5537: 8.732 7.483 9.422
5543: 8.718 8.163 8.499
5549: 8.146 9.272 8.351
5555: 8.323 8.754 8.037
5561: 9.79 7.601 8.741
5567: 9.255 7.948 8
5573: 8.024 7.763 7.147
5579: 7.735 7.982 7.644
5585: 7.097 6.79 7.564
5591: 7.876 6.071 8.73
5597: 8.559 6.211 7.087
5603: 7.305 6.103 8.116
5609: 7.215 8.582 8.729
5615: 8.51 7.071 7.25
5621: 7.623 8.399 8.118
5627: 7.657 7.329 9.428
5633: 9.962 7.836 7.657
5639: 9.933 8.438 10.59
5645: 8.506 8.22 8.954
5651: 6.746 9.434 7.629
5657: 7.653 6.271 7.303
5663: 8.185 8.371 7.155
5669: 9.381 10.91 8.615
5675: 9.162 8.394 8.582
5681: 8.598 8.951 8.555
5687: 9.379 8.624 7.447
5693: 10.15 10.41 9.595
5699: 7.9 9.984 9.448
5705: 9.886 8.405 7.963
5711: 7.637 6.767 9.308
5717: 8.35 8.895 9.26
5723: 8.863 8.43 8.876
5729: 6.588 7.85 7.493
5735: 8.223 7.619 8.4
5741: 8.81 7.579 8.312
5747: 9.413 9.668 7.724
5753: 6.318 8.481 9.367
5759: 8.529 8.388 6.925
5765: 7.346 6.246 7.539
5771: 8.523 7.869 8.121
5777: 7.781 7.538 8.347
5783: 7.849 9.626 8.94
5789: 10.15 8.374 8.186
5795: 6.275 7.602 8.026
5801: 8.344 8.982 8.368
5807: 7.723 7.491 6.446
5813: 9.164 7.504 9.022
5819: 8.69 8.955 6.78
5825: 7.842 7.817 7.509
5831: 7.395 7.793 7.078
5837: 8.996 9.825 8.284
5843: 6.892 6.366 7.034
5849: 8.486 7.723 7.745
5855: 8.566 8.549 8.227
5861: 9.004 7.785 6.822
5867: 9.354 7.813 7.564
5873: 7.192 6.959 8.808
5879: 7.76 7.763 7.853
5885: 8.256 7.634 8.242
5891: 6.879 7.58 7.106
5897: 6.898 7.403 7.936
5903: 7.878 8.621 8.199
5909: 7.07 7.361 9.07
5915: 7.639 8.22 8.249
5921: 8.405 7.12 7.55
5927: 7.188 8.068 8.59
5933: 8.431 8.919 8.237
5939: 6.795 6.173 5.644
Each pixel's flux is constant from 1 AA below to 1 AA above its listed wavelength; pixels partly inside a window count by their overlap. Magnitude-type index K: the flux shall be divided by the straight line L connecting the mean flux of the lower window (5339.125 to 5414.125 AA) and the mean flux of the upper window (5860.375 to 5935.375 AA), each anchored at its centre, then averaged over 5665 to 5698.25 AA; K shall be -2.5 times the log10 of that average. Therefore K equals -0.15 mag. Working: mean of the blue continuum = 7.69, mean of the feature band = 8.97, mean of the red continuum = 7.86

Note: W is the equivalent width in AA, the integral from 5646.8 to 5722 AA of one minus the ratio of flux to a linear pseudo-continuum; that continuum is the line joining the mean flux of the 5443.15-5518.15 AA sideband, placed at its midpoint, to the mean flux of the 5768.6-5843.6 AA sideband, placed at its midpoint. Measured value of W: -3.5 AA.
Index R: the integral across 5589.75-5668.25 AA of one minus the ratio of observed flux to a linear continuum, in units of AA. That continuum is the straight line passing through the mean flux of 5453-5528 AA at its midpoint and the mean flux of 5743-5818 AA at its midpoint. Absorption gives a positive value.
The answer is 2.4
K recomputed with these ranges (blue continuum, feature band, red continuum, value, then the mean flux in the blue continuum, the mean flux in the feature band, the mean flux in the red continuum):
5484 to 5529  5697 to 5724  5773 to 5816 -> -0.069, 8.25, 8.7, 8.13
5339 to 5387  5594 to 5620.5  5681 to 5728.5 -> 0.115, 7.78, 7.65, 8.8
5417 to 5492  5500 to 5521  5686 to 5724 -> 0.033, 8.25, 8.14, 8.86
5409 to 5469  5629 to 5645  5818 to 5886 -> -0.122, 8.1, 8.97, 7.93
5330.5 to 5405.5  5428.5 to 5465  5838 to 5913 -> -0.090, 7.68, 8.37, 7.84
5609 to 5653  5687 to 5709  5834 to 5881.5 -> -0.113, 8.36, 9.14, 7.94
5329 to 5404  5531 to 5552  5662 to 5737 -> -0.034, 7.66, 8.44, 8.65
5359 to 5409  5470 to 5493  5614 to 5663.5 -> -0.037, 7.67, 8.14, 8.19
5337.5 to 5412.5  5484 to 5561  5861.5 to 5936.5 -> -0.081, 7.7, 8.34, 7.85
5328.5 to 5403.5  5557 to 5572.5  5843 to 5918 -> -0.103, 7.65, 8.48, 7.81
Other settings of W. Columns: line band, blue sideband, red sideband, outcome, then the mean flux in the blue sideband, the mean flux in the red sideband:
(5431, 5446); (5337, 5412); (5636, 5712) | 0.2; 7.7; 8.66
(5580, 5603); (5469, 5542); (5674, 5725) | 2.9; 8.24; 8.81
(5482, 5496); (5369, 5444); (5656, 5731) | -0.7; 7.65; 8.59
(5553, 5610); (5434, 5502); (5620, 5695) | 4.6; 8.37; 8.52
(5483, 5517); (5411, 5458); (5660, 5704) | 0.0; 8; 8.87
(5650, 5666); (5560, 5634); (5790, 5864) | 0.4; 7.87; 7.97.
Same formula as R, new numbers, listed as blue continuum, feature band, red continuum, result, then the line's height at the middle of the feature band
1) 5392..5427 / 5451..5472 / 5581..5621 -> -4.0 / 7.48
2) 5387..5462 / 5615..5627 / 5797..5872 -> 0.3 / 7.95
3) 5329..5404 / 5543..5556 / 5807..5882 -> -1.2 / 7.76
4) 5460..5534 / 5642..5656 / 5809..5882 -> -0.8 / 8.14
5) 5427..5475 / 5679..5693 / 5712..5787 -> -0.8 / 8.21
